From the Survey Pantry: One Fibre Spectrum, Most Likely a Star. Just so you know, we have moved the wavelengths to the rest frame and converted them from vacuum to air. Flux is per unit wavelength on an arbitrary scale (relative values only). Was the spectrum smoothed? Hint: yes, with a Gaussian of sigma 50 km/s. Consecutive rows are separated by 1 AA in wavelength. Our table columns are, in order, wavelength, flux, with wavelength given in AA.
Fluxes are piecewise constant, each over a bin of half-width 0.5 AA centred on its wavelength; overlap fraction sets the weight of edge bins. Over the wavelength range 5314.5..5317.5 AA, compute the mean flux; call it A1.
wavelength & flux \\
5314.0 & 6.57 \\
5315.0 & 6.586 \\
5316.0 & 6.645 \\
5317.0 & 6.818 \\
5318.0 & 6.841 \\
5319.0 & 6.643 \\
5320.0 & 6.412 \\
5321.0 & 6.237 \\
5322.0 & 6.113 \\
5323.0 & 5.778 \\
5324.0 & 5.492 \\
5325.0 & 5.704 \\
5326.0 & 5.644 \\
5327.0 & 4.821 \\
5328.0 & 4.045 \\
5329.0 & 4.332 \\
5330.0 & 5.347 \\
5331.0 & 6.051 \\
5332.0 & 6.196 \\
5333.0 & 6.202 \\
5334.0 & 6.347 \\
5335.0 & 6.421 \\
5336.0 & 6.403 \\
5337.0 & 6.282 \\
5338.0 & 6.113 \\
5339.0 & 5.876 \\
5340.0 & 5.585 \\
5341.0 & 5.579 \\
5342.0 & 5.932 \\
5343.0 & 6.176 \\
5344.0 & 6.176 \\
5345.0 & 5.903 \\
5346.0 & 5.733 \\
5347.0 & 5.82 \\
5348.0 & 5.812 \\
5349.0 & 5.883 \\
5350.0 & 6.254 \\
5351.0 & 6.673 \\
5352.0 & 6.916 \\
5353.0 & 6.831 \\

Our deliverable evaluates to 6.68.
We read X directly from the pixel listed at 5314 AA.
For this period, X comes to 6.57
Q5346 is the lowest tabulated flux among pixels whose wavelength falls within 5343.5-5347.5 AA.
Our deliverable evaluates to 5.733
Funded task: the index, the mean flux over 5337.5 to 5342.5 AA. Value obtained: 5.82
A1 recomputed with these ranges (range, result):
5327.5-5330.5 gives 4.57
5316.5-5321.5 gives 6.59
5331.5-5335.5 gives 6.29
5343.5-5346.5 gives 5.94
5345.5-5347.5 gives 5.78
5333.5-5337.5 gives 6.36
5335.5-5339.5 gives 6.17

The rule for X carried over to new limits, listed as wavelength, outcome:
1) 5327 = 4.821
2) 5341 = 5.579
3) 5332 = 6.196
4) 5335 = 6.421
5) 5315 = 6.586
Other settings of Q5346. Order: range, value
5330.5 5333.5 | 6.051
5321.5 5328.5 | 4.045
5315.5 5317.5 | 6.645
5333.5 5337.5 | 6.282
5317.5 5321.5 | 6.237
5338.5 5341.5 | 5.579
